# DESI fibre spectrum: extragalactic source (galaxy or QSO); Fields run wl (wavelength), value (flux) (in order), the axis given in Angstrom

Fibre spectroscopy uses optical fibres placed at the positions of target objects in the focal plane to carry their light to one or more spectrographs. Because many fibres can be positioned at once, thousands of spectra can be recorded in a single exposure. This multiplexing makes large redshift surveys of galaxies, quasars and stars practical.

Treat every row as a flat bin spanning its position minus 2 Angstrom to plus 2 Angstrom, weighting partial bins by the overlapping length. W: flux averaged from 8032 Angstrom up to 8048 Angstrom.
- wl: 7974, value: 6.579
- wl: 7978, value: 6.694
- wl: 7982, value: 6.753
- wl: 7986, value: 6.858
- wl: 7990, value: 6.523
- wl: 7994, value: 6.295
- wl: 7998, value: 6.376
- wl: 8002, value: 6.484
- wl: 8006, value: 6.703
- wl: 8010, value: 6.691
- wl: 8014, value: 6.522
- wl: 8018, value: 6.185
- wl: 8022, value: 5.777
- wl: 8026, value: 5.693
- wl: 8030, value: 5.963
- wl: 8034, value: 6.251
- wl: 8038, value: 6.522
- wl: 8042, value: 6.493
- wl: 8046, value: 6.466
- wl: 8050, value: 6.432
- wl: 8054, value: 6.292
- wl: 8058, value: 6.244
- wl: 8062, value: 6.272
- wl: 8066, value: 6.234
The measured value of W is 6.43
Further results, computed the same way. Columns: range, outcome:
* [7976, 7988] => 6.77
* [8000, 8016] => 6.6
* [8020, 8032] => 5.81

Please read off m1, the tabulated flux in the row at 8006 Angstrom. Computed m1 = 6.703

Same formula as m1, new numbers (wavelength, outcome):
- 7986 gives 6.858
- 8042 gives 6.493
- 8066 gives 6.234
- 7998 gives 6.376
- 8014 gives 6.522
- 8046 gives 6.466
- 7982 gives 6.753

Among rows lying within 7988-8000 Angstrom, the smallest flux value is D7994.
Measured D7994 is 6.295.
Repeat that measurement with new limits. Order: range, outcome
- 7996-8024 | 5.777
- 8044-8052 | 6.432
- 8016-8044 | 5.693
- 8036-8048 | 6.466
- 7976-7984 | 6.694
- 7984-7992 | 6.523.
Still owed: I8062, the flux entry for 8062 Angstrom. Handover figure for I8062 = 6.272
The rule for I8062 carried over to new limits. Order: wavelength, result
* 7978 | 6.694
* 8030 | 5.963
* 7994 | 6.295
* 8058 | 6.244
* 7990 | 6.523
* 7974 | 6.579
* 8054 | 6.292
